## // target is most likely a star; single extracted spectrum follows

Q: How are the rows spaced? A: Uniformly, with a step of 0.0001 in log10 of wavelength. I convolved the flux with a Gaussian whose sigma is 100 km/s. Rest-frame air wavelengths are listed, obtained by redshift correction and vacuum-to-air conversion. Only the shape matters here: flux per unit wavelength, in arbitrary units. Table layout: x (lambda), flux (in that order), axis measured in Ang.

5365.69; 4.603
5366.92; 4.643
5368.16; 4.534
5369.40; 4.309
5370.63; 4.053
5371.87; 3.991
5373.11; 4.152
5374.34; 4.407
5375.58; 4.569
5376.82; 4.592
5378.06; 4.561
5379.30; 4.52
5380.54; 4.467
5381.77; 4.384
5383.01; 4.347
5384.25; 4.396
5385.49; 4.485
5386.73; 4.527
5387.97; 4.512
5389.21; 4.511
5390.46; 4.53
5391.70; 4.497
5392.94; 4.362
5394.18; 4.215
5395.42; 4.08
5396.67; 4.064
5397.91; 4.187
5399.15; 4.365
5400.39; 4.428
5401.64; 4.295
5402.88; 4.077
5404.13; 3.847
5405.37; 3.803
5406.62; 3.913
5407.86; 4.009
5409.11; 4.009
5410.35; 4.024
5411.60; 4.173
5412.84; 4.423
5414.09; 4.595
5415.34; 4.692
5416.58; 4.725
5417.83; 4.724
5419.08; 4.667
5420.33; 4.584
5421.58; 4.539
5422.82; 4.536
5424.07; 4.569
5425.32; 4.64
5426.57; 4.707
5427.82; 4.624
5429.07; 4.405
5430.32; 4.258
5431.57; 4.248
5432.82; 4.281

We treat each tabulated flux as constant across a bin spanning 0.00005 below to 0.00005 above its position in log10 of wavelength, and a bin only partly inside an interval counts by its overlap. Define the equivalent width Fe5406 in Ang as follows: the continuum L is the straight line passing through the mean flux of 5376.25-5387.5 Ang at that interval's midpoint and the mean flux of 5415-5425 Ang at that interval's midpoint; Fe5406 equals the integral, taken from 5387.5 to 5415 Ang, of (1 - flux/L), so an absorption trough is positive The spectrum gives 2.0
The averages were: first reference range 4.48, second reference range 4.63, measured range 4.23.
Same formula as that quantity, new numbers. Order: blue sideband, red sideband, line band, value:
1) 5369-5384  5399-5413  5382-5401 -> -0.62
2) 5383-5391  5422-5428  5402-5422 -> 1.19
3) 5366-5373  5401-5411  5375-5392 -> -1.24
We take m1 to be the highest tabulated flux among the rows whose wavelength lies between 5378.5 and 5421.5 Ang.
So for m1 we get 4.725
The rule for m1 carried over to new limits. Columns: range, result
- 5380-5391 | 4.53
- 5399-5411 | 4.428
